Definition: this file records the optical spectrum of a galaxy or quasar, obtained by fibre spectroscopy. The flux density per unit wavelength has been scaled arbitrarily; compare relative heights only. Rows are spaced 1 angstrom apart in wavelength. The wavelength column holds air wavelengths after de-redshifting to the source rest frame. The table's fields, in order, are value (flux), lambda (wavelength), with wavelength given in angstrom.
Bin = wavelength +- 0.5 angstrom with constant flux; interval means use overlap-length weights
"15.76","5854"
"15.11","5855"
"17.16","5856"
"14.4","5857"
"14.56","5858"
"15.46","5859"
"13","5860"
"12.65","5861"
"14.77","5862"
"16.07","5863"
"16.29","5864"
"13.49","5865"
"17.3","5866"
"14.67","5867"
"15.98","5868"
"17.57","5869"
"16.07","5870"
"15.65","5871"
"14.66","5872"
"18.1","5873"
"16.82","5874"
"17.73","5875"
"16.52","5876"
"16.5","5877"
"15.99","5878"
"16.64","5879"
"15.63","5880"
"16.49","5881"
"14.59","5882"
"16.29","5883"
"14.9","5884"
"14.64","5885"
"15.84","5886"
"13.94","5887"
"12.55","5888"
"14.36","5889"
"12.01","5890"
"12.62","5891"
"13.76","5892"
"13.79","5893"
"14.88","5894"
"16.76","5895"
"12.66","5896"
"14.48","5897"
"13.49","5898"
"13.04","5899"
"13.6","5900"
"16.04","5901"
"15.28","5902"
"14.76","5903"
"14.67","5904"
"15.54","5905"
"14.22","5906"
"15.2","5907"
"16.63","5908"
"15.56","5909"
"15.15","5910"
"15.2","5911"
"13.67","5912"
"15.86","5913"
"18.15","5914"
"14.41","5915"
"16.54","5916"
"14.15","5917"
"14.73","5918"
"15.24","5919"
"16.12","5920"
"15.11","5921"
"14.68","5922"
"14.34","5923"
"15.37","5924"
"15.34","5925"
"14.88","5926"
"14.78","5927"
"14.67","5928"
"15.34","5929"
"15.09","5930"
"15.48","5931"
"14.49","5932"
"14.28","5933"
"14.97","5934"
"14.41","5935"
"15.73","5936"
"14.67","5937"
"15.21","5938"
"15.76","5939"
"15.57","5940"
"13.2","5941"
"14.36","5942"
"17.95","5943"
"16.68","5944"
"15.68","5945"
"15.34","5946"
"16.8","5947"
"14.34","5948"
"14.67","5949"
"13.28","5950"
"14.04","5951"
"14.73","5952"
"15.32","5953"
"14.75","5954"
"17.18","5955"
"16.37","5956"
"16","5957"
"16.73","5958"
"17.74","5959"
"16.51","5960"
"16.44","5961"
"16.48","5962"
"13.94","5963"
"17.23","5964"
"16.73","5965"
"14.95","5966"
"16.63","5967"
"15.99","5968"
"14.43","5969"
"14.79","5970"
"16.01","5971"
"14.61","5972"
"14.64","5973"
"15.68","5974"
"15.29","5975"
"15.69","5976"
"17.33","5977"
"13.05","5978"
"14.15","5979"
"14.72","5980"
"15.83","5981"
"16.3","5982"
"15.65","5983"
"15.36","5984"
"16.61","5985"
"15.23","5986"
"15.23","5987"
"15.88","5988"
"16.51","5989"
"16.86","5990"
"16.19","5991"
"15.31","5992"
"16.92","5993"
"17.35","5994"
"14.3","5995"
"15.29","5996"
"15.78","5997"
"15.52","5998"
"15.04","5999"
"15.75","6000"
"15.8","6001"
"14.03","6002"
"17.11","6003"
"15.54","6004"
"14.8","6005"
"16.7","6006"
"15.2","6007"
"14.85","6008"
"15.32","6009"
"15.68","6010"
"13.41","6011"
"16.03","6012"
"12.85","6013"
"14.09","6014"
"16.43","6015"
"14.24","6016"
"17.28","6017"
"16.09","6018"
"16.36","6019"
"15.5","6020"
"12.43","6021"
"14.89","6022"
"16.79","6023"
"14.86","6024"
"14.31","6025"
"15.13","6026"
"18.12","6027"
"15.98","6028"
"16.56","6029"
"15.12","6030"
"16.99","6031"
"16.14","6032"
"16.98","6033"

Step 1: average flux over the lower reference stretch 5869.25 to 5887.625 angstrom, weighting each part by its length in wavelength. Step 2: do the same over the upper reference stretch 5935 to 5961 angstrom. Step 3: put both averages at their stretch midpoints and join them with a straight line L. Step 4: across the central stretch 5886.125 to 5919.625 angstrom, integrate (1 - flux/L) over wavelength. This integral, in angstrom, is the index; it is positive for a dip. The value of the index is 2.4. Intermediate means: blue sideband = 15.9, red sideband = 15.5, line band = 14.7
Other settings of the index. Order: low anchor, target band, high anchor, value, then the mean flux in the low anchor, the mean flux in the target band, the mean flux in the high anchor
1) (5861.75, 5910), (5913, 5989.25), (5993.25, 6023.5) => -0.7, 15.2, 15.4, 15.4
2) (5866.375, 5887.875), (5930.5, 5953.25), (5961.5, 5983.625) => 0.8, 15.9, 15.1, 15.5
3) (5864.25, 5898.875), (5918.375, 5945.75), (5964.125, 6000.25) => 0.4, 15.2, 15.2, 15.6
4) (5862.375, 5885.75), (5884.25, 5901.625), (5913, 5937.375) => 1.8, 16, 14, 15.1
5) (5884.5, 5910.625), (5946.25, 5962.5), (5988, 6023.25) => -0.8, 14.4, 15.7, 15.5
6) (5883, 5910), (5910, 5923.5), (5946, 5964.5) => -0.3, 14.5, 15.2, 15.7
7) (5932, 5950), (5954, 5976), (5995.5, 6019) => -0.9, 15.2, 15.9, 15.4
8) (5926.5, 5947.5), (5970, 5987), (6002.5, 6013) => -0.1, 15.3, 15.4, 15.3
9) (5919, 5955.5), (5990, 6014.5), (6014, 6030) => 0.1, 15.1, 15.4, 15.6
